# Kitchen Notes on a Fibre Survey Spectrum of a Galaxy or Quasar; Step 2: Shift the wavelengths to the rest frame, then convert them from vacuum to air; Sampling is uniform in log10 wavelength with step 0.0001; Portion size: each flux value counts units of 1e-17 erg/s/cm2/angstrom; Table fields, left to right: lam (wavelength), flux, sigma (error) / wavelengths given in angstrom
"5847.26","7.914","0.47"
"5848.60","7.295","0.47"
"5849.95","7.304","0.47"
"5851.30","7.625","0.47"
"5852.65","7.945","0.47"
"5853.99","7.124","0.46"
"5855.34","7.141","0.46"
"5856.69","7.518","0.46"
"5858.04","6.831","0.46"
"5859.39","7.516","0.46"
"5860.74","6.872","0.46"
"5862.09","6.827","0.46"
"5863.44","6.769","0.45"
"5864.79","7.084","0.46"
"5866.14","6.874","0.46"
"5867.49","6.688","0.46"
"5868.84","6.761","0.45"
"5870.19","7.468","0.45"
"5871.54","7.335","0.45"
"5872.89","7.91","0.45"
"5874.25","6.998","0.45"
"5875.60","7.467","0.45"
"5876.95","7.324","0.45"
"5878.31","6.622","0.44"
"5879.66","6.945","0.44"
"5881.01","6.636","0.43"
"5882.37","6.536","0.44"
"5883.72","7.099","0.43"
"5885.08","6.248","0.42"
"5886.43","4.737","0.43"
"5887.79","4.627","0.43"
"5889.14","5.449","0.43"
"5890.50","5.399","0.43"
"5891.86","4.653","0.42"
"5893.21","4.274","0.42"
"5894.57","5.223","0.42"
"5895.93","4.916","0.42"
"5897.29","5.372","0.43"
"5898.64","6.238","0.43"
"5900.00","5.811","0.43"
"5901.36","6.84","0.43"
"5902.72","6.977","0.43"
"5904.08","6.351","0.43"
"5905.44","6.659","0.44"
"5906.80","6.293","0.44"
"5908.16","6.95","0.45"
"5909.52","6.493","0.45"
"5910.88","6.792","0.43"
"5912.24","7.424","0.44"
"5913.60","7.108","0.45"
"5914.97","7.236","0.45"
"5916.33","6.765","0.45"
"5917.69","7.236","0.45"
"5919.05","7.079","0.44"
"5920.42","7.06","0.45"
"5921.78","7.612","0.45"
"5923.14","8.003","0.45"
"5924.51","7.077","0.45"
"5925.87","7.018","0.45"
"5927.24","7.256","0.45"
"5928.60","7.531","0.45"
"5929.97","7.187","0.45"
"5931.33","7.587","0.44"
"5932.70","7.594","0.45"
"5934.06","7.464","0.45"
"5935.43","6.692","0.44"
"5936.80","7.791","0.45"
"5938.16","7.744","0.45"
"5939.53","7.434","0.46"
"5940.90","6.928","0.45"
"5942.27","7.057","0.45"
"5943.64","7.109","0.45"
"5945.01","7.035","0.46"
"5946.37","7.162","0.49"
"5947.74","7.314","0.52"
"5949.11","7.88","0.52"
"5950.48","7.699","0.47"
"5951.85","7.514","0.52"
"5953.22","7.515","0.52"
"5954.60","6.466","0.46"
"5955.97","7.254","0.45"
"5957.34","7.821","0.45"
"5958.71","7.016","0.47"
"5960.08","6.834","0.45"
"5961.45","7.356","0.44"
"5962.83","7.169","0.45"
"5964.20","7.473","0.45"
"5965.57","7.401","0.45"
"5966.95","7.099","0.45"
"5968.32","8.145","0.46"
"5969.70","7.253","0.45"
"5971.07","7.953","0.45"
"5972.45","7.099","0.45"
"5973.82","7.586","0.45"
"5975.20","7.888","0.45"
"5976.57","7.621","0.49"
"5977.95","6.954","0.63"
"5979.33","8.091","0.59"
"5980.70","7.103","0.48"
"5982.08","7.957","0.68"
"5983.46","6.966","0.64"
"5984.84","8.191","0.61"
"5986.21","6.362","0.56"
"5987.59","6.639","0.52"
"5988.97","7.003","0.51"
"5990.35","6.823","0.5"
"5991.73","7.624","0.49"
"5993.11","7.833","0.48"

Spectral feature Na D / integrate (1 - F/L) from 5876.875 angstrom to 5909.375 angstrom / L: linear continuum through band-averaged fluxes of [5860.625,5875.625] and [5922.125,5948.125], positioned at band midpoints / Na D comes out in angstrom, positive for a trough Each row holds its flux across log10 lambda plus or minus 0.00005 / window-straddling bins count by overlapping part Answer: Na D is 5.3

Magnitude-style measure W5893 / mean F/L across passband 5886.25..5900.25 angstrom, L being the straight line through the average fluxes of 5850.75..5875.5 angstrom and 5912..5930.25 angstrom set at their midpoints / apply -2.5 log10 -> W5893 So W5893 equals 0.37 mag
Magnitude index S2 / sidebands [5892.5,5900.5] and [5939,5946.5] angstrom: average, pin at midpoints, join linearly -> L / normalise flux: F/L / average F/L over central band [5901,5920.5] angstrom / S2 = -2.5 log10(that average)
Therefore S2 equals -0.18 mag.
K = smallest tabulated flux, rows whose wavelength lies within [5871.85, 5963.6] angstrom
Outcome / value 4.274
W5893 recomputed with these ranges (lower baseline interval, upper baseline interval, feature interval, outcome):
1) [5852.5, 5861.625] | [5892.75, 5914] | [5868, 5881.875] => -0.04 mag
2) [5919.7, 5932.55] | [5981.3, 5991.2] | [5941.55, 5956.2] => 0.00 mag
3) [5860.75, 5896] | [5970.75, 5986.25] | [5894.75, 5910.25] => 0.07 mag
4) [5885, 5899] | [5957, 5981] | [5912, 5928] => -0.21 mag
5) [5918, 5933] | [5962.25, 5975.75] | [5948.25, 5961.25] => 0.02 mag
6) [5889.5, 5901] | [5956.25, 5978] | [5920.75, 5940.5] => -0.17 mag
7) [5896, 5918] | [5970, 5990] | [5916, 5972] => -0.05 mag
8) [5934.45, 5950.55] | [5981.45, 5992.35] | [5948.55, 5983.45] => -0.03 mag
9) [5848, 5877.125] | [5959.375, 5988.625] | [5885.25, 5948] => 0.10 mag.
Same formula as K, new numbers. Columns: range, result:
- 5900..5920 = 5.811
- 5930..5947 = 6.692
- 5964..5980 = 6.954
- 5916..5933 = 6.765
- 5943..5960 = 6.466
